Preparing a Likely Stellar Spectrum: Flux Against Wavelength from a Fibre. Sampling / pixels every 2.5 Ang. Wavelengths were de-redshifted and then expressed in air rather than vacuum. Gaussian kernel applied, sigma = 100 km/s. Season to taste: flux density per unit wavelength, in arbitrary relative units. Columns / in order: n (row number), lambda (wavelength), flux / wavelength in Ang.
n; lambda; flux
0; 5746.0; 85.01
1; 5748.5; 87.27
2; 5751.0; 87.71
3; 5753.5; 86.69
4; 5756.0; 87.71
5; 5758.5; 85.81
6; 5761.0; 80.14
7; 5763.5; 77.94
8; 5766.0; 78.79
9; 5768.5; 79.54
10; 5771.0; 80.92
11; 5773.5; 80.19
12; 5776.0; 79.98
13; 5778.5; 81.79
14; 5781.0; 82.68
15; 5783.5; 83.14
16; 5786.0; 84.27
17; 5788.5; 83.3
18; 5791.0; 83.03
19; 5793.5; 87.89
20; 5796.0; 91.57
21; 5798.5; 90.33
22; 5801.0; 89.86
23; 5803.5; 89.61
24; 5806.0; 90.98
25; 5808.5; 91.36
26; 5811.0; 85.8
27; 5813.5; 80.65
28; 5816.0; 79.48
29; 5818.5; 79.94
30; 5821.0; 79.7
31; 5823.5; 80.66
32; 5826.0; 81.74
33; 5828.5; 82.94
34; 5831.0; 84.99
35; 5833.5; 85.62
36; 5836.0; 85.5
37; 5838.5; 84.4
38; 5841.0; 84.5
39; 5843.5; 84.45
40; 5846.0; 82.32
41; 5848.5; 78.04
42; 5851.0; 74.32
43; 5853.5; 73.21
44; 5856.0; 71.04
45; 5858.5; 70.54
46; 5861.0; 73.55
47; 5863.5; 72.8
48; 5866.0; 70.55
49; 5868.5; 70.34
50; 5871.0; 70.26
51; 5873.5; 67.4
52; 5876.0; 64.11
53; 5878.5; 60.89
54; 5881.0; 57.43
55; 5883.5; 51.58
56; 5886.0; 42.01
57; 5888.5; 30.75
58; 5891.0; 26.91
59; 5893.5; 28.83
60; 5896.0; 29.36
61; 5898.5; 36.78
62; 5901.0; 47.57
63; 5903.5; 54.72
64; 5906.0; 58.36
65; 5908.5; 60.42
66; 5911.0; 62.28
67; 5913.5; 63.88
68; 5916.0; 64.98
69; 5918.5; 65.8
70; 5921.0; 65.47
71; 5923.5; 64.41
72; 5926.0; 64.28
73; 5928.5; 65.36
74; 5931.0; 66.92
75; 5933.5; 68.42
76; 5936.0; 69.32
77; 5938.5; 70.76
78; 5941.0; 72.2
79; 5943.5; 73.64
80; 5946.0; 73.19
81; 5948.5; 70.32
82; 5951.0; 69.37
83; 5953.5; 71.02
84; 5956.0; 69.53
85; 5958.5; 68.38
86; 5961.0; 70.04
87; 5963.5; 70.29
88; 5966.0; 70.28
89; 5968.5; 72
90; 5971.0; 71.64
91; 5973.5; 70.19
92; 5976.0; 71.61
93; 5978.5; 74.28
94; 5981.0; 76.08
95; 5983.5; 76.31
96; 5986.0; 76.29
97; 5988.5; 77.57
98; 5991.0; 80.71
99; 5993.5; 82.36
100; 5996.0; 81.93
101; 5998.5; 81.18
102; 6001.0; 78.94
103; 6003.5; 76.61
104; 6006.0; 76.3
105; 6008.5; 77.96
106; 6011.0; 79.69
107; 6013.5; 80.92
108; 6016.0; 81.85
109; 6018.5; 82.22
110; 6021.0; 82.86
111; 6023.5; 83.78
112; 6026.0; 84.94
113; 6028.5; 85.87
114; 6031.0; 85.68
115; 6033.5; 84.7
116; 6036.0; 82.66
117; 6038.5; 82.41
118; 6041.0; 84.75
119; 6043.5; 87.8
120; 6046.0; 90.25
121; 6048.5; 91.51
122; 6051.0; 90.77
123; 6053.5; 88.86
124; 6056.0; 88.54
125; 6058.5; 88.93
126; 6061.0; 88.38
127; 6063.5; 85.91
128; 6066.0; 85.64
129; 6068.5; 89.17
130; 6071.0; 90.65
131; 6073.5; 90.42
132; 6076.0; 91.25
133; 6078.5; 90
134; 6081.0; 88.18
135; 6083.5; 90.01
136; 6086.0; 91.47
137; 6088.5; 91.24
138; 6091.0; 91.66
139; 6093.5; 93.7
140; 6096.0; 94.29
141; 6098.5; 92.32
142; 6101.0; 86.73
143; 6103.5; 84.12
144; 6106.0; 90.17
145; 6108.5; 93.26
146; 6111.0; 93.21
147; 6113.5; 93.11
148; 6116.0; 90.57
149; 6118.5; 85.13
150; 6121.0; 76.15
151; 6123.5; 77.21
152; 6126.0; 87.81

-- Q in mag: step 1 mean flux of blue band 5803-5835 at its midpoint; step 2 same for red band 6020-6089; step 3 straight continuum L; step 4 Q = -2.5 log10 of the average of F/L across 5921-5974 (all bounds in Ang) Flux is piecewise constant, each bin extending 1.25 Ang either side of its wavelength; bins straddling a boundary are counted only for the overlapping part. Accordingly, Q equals 0.23 mag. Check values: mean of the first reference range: 84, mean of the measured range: 69.5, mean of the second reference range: 87.7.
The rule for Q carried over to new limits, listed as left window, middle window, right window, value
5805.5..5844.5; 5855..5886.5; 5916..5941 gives 0.17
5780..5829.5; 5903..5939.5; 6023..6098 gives 0.32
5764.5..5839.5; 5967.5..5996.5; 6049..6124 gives 0.15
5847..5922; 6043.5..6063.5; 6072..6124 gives -0.08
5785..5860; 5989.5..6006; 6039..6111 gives 0.10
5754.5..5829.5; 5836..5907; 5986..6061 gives 0.33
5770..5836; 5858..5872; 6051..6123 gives 0.19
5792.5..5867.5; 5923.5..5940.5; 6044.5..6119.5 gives 0.25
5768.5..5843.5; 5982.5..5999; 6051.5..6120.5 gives 0.11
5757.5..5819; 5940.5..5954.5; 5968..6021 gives 0.11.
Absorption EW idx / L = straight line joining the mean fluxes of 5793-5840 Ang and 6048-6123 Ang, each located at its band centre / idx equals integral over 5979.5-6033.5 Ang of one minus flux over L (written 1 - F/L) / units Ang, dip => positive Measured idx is 4.7 Ang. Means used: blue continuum 85.4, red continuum 89.4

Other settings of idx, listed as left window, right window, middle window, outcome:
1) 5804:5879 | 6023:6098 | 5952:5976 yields 3.9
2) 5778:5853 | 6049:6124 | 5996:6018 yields 2.1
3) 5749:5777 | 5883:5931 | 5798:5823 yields -4.5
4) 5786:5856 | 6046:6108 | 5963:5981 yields 3.2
